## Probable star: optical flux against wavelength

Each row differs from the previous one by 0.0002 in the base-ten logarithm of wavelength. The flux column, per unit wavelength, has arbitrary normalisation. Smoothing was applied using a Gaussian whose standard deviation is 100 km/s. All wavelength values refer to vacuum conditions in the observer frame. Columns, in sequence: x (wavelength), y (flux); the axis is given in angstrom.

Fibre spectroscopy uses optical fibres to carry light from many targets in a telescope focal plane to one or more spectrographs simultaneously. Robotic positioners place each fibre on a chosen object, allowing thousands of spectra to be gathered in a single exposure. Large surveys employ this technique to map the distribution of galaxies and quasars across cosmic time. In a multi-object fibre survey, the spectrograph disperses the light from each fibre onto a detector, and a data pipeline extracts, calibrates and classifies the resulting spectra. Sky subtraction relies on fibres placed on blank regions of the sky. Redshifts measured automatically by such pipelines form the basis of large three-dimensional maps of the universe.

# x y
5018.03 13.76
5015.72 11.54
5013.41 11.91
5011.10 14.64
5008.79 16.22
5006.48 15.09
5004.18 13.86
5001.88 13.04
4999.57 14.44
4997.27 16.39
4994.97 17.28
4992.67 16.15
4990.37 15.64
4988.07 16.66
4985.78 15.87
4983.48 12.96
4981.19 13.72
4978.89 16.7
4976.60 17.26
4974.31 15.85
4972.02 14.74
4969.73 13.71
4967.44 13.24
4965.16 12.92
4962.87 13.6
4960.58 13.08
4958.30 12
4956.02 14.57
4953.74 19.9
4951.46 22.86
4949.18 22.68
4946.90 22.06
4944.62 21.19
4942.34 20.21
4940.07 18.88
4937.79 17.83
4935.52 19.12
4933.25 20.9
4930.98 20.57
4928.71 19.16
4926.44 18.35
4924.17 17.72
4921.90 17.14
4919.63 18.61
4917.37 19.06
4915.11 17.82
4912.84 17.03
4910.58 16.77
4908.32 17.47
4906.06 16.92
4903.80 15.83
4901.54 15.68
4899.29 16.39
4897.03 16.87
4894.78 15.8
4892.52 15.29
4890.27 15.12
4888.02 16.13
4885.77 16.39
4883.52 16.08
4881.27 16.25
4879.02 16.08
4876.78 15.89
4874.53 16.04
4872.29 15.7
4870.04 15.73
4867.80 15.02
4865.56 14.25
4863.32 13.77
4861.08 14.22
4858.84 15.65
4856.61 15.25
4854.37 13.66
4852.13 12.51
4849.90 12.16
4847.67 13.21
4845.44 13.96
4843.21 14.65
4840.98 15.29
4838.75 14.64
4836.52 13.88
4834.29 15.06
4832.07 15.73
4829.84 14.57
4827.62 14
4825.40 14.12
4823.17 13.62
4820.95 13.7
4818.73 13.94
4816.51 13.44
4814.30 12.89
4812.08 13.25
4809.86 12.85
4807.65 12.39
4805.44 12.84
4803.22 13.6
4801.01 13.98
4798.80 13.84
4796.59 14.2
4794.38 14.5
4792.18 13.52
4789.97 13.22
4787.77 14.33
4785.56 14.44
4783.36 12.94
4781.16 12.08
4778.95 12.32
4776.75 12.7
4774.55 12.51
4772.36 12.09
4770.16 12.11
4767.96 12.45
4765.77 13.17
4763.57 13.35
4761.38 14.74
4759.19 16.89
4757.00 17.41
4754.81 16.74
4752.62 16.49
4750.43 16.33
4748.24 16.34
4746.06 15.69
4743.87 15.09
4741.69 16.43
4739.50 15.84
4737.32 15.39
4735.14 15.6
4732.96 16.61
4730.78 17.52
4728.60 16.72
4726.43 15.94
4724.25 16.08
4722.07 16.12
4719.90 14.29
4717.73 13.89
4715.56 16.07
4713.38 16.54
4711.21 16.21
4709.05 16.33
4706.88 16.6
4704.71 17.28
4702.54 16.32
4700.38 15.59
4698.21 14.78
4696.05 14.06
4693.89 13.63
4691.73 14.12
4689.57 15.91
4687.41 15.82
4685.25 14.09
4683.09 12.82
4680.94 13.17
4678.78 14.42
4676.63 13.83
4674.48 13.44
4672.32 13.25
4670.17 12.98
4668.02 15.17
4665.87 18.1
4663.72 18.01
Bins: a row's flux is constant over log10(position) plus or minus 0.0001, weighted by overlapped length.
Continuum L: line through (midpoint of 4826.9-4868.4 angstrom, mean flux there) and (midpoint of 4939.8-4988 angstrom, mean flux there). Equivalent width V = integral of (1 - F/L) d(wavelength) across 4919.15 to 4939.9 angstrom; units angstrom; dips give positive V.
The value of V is -3.9 angstrom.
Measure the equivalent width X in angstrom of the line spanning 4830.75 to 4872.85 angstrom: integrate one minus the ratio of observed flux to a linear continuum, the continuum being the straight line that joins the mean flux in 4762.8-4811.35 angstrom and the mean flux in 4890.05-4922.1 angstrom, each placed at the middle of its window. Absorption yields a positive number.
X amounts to 2.0 angstrom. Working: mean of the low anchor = 13.2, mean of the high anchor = 16.8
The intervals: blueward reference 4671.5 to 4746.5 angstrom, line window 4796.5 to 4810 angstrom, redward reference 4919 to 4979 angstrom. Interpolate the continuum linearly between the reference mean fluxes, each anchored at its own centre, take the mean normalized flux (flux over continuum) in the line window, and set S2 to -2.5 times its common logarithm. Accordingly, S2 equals 0.21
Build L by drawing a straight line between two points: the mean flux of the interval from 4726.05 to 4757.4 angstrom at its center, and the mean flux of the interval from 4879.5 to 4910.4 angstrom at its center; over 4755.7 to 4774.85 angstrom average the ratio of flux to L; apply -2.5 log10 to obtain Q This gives 0.166 mag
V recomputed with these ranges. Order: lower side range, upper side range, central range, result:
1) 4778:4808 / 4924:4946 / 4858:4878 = 1.8 angstrom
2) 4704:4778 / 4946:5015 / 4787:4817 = 3.8 angstrom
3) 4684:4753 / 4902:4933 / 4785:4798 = 2.0 angstrom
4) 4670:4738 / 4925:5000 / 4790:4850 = 8.1 angstrom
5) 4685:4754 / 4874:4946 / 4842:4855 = 2.7 angstrom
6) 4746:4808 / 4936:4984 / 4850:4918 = -0.5 angstrom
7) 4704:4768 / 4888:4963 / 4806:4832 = 4.8 angstrom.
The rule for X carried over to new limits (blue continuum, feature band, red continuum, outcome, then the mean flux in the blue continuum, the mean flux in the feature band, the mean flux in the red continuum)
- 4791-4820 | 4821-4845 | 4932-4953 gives 0.66 angstrom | 13.5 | 14.5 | 20.6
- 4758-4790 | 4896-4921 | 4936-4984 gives -2.12 angstrom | 13.3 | 17.1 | 16.7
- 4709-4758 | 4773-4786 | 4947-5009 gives 2.66 angstrom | 16.1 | 12.7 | 15.7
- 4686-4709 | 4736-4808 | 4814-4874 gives 2.89 angstrom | 15.4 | 14.3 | 14.3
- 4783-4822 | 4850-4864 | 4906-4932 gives 1.46 angstrom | 13.6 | 14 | 18.1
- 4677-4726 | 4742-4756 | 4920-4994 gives -0.54 angstrom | 15.2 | 16.1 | 17.1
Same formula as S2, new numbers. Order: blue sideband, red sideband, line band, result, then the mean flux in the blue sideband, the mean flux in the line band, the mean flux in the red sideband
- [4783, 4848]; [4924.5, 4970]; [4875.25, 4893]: 0.00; 13.9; 15.9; 17.9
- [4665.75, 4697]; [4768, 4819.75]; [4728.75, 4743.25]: -0.18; 14.2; 16.2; 13.2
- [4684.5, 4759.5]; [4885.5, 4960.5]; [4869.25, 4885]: 0.09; 15.8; 16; 17.9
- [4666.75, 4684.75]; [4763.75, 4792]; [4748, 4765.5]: -0.21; 13.7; 15.9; 12.9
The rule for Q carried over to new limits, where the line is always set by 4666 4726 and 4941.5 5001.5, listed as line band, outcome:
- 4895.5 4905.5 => -0.02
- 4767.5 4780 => 0.24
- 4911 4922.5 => -0.12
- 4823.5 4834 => 0.08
